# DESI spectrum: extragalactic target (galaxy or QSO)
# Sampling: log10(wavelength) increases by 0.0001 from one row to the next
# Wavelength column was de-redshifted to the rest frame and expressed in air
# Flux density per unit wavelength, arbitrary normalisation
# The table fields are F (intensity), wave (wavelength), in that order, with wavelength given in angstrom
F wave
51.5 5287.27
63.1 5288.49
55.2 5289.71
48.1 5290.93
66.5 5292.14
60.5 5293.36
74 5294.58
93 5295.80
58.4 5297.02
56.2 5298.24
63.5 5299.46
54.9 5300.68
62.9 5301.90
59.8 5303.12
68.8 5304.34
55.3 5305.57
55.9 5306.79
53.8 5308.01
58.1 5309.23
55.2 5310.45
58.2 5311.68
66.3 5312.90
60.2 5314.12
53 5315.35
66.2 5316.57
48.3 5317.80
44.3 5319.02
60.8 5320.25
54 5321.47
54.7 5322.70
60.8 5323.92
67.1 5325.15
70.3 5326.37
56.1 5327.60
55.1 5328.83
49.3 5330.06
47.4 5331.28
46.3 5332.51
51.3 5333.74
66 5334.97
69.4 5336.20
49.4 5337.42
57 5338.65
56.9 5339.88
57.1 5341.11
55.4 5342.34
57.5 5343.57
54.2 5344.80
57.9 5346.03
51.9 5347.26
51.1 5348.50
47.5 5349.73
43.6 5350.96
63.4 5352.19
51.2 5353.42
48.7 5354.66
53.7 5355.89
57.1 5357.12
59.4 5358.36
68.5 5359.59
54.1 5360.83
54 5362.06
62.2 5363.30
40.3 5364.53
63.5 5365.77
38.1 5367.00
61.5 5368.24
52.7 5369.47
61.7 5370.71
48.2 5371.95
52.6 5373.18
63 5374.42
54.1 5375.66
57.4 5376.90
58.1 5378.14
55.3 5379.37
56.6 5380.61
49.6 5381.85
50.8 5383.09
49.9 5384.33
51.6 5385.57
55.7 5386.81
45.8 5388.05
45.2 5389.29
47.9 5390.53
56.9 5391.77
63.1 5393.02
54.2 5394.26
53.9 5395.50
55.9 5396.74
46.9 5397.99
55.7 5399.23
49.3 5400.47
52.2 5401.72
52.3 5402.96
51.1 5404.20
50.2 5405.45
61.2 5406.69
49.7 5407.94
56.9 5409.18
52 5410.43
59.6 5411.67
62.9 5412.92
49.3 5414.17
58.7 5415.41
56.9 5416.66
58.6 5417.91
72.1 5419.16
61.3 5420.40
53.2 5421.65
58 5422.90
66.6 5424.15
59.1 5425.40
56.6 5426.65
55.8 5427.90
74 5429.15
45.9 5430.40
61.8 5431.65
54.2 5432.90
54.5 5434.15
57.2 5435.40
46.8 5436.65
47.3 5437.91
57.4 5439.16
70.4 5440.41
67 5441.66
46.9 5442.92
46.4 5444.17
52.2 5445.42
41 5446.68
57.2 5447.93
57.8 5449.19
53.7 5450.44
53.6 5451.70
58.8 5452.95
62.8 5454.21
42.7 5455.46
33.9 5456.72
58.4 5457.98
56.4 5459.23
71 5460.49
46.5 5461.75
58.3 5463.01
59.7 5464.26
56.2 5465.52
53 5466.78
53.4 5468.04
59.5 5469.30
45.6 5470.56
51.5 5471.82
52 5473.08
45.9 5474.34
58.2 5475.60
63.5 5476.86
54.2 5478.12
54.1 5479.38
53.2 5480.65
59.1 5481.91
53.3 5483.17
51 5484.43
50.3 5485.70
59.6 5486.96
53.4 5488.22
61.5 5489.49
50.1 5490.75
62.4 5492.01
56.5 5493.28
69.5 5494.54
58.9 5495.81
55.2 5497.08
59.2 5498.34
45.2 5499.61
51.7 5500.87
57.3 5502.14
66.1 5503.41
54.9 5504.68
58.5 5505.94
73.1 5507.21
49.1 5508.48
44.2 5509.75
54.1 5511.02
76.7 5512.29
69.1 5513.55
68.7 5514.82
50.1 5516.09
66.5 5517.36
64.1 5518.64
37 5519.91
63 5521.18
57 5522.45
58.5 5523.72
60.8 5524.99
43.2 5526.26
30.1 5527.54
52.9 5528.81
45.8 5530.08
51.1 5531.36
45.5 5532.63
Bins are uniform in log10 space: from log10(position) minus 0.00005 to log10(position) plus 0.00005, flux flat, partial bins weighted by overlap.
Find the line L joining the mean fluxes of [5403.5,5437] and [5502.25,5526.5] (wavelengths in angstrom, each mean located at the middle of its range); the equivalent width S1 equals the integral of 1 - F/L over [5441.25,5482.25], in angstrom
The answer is 2.9 angstrom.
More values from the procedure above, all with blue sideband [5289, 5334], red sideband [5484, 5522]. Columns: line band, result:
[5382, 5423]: 2.7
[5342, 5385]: 3.0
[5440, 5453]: 0.8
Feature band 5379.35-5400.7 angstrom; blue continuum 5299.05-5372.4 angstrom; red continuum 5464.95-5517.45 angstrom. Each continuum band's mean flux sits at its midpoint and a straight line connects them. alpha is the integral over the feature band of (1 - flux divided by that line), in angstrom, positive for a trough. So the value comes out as 1.49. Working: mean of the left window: 56.2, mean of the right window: 56.7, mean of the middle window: 52.4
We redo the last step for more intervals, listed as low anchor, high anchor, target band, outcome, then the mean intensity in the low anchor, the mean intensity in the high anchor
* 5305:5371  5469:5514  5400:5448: 0.2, 55.8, 56.5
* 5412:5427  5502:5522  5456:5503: 3.5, 59.5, 59.6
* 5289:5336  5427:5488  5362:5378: 0.7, 58.9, 54.7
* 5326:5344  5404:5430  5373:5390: 1.2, 56.1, 58.3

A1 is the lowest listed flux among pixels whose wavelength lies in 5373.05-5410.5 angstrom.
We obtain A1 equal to 45.2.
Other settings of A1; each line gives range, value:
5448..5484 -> 33.9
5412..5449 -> 41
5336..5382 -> 38.1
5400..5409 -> 49.3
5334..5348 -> 49.4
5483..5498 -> 50.1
